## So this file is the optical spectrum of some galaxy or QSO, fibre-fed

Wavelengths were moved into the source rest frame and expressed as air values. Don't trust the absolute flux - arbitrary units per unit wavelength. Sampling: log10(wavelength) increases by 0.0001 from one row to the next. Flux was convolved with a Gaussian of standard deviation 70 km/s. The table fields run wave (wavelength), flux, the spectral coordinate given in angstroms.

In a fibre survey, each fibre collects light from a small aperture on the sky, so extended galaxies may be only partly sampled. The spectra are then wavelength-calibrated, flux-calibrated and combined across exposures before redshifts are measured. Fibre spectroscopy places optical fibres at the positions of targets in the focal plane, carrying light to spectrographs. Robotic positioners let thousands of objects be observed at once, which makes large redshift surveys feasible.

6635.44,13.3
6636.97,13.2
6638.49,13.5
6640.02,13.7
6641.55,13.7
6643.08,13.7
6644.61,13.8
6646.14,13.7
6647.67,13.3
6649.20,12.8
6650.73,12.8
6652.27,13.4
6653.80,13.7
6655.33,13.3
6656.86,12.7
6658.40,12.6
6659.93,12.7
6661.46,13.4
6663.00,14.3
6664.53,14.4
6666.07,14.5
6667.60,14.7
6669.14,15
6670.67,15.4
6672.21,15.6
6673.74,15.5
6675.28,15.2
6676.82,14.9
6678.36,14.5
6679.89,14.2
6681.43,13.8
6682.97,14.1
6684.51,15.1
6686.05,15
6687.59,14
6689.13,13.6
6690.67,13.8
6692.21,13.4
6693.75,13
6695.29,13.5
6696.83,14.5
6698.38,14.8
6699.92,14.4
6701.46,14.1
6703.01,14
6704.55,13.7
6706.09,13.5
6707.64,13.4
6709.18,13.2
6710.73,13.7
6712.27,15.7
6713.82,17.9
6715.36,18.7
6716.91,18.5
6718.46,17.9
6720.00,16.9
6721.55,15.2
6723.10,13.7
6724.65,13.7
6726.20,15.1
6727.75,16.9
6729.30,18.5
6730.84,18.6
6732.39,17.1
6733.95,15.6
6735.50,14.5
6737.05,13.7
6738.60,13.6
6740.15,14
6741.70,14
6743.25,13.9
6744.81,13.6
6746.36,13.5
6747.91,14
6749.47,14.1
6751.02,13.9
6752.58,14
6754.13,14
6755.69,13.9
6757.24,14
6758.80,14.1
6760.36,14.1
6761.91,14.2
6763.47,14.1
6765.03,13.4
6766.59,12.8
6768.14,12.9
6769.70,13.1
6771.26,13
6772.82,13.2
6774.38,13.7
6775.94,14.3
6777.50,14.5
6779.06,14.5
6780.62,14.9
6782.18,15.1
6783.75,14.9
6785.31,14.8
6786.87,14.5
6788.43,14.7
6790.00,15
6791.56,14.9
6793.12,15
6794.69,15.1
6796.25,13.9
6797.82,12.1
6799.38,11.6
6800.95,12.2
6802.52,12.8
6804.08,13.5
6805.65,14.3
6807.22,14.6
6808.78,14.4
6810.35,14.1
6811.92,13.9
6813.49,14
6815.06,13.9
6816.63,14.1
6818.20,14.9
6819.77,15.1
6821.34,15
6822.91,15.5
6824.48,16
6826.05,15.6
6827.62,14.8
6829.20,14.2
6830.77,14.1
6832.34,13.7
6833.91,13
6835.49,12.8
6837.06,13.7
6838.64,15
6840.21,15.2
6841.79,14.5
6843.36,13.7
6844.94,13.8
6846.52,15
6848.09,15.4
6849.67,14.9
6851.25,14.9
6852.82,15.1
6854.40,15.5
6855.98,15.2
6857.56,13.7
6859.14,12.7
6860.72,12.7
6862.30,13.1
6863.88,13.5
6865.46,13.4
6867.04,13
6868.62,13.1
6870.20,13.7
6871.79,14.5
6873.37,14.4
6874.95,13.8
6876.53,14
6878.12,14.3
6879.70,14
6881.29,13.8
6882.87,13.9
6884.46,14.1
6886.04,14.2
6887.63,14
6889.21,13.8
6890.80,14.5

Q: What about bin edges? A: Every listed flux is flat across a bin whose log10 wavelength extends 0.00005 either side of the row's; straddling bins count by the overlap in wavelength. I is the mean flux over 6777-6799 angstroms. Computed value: 14.5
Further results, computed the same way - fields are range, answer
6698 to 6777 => 14.6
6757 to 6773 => 13.5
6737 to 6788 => 14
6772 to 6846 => 14.2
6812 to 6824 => 14.6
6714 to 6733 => 16.8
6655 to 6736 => 14.8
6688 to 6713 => 13.9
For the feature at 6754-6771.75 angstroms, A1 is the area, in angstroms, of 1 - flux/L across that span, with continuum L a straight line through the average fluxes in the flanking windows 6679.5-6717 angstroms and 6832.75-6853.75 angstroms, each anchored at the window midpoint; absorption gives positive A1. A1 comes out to 1.0 angstroms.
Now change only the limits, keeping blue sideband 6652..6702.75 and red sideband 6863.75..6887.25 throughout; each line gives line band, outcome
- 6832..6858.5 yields -1.0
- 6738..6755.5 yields 0.2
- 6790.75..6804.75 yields 0.5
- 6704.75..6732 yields -3.5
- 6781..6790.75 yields -0.6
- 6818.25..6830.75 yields -1.0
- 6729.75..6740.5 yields -1.1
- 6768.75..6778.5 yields 0.3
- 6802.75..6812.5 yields -0.1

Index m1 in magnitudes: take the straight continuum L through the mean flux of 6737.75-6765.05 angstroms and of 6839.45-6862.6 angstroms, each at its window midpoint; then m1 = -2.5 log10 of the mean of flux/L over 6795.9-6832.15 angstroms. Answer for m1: 0.01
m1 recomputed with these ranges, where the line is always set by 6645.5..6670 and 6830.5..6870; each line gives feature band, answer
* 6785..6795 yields -0.07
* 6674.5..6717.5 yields -0.07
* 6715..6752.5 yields -0.12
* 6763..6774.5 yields 0.05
